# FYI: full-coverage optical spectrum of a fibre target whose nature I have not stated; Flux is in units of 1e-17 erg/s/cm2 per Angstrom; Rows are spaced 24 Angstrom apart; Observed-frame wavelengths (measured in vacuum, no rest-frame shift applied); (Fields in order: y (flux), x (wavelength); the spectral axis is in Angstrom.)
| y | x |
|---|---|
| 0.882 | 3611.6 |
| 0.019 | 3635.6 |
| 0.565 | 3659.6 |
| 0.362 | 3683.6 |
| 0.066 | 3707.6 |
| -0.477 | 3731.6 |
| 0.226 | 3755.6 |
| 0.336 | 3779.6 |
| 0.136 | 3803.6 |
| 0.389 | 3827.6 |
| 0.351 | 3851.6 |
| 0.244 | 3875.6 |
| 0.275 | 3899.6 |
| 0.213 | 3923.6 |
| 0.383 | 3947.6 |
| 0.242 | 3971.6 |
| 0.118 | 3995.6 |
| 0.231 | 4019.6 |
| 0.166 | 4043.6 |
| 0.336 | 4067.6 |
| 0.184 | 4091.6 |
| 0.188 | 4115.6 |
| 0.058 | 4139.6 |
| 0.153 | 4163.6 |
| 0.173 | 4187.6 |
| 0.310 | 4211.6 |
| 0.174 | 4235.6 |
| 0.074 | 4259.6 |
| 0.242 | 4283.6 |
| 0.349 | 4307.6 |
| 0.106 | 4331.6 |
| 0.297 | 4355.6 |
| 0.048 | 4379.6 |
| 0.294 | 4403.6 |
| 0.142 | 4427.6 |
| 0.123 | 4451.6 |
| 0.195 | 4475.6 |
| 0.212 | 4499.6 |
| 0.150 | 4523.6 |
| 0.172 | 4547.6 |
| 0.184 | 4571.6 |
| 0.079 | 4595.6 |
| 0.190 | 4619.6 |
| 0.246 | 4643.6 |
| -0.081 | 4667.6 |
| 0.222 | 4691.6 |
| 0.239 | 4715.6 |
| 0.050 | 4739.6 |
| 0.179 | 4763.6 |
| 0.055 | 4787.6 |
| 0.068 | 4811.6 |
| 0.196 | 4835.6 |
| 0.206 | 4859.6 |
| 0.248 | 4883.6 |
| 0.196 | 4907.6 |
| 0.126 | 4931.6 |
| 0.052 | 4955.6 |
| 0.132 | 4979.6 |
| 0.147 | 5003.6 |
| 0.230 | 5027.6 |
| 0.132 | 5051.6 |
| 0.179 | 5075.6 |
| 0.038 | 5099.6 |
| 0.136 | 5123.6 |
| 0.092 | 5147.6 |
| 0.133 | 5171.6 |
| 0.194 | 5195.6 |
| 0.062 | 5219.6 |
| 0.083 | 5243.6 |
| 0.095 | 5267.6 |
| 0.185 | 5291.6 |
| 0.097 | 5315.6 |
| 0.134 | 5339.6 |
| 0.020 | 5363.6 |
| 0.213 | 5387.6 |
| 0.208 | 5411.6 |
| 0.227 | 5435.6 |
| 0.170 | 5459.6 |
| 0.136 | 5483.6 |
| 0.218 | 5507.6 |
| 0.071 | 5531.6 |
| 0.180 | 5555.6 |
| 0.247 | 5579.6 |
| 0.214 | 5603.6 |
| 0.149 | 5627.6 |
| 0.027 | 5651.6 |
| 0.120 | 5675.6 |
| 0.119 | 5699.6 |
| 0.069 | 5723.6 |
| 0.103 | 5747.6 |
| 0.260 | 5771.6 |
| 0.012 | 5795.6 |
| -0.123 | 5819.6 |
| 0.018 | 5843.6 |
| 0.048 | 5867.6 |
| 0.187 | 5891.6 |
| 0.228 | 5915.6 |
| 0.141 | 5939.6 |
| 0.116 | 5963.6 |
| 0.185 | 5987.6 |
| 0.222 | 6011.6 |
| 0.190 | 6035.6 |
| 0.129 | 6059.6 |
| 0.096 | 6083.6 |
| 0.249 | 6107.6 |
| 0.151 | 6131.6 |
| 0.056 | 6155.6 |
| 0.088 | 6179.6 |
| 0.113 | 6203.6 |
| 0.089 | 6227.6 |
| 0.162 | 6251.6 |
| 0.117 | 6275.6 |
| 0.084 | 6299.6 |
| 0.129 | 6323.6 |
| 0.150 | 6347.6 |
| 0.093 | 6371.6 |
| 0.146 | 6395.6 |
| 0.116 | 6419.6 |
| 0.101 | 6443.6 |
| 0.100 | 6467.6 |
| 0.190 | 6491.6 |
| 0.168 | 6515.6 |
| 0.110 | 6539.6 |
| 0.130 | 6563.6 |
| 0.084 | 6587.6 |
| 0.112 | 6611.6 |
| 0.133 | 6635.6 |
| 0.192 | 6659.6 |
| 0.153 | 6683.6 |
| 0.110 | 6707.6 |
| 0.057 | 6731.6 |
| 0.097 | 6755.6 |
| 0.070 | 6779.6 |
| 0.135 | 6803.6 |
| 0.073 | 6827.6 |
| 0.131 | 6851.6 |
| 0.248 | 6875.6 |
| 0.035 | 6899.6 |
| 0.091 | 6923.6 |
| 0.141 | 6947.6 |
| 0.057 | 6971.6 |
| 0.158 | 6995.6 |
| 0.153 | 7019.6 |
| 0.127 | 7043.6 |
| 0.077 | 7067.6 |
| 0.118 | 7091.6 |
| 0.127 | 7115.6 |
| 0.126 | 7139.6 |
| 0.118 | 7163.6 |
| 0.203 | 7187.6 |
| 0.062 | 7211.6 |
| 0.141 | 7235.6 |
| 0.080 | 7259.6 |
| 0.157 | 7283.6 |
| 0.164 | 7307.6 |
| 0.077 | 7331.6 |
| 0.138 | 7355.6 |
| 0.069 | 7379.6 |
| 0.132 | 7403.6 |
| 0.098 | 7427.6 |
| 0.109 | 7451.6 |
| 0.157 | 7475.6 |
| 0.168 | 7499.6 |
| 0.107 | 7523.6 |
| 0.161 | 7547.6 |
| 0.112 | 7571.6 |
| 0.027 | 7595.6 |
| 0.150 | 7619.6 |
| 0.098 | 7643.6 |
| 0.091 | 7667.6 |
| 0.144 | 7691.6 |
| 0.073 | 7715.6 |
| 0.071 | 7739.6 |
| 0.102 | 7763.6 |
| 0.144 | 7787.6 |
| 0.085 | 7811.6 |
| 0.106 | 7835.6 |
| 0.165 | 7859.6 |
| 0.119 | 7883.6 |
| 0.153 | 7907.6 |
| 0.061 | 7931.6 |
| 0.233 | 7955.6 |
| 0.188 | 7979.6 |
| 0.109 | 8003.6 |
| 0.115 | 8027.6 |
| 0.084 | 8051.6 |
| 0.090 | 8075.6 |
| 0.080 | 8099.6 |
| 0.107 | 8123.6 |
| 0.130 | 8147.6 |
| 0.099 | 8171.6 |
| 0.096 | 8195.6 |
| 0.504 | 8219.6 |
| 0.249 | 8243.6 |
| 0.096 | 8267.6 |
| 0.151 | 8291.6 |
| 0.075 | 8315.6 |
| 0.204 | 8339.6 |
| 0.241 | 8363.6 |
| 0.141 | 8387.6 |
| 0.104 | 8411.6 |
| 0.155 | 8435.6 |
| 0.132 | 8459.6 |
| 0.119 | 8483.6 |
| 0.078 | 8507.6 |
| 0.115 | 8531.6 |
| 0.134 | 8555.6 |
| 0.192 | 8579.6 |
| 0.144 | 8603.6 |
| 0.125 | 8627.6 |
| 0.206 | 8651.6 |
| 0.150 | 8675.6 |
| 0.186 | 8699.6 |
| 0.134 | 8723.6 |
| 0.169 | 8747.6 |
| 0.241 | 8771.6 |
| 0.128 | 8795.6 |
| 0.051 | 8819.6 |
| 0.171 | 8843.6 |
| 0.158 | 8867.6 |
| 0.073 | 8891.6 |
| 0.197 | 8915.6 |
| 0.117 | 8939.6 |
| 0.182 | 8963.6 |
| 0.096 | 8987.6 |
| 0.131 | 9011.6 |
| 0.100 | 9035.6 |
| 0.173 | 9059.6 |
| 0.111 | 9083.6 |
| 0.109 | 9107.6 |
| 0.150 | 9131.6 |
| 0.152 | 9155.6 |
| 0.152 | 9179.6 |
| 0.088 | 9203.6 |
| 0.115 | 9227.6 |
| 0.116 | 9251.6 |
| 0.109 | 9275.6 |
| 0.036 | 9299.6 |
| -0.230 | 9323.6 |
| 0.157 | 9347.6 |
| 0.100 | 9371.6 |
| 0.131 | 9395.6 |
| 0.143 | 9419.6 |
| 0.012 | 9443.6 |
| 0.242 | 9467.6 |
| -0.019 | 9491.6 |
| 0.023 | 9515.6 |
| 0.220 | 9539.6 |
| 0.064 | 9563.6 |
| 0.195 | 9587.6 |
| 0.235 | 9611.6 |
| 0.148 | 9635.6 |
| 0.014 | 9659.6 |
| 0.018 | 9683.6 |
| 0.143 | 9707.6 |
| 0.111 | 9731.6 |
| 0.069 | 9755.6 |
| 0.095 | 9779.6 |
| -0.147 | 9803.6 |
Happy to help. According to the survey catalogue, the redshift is 1.207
